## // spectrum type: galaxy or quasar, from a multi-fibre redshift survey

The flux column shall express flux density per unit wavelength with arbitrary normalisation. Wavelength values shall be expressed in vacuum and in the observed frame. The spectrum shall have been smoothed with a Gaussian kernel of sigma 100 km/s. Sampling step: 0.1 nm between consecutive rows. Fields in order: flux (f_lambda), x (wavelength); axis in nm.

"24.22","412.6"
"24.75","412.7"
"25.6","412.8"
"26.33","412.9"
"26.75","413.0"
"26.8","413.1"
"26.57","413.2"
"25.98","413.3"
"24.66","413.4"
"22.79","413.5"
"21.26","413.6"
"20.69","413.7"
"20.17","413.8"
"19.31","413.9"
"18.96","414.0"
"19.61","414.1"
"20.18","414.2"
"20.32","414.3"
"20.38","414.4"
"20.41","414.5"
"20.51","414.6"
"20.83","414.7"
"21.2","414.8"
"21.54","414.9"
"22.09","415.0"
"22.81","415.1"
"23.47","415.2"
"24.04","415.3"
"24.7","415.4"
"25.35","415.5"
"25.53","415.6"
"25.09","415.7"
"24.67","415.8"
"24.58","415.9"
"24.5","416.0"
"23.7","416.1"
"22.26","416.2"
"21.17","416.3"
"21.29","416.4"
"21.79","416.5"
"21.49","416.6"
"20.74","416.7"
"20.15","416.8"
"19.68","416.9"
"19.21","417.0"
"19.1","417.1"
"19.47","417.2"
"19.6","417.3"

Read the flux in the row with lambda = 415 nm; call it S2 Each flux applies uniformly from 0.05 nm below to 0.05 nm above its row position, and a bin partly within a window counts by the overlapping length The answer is 22.09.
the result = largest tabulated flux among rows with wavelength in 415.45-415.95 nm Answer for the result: 25.53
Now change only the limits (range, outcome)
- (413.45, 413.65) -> 22.79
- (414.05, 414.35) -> 20.32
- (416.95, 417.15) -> 19.21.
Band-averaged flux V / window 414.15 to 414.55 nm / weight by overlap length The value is 20.3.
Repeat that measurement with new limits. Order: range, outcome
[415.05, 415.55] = 24.1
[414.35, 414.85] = 20.7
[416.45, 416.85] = 21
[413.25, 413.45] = 25.3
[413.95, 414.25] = 19.6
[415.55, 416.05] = 24.9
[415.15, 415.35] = 23.8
